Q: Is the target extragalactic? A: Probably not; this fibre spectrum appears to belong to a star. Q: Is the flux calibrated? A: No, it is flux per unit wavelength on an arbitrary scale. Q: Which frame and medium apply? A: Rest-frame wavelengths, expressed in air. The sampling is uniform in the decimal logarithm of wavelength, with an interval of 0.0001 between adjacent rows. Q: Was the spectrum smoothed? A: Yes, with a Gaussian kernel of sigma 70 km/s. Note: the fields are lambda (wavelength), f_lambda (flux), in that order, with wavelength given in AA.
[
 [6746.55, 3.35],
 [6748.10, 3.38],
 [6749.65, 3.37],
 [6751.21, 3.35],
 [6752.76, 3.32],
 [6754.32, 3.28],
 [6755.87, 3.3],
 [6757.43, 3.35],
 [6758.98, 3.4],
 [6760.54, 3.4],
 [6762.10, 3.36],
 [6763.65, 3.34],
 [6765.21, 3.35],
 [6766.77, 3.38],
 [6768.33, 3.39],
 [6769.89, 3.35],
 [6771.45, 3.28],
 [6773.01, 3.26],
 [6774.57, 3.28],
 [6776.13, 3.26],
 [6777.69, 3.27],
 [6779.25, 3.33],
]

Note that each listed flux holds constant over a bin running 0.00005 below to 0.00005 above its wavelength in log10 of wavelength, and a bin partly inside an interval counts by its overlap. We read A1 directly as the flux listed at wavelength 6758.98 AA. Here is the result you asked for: 3.4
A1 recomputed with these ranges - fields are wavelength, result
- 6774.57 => 3.28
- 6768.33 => 3.39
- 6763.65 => 3.34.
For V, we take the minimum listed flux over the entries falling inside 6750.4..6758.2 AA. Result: 3.28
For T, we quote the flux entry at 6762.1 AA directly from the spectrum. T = 3.36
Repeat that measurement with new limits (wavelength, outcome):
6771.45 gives 3.28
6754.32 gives 3.28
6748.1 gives 3.38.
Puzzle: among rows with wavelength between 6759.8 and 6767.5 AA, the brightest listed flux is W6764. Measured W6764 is 3.4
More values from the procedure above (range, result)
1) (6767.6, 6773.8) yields 3.39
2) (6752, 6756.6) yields 3.32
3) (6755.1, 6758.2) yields 3.35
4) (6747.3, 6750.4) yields 3.38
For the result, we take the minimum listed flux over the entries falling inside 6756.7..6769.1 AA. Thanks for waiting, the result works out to 3.34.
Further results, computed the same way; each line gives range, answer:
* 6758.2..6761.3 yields 3.4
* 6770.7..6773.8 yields 3.26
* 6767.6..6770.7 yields 3.35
